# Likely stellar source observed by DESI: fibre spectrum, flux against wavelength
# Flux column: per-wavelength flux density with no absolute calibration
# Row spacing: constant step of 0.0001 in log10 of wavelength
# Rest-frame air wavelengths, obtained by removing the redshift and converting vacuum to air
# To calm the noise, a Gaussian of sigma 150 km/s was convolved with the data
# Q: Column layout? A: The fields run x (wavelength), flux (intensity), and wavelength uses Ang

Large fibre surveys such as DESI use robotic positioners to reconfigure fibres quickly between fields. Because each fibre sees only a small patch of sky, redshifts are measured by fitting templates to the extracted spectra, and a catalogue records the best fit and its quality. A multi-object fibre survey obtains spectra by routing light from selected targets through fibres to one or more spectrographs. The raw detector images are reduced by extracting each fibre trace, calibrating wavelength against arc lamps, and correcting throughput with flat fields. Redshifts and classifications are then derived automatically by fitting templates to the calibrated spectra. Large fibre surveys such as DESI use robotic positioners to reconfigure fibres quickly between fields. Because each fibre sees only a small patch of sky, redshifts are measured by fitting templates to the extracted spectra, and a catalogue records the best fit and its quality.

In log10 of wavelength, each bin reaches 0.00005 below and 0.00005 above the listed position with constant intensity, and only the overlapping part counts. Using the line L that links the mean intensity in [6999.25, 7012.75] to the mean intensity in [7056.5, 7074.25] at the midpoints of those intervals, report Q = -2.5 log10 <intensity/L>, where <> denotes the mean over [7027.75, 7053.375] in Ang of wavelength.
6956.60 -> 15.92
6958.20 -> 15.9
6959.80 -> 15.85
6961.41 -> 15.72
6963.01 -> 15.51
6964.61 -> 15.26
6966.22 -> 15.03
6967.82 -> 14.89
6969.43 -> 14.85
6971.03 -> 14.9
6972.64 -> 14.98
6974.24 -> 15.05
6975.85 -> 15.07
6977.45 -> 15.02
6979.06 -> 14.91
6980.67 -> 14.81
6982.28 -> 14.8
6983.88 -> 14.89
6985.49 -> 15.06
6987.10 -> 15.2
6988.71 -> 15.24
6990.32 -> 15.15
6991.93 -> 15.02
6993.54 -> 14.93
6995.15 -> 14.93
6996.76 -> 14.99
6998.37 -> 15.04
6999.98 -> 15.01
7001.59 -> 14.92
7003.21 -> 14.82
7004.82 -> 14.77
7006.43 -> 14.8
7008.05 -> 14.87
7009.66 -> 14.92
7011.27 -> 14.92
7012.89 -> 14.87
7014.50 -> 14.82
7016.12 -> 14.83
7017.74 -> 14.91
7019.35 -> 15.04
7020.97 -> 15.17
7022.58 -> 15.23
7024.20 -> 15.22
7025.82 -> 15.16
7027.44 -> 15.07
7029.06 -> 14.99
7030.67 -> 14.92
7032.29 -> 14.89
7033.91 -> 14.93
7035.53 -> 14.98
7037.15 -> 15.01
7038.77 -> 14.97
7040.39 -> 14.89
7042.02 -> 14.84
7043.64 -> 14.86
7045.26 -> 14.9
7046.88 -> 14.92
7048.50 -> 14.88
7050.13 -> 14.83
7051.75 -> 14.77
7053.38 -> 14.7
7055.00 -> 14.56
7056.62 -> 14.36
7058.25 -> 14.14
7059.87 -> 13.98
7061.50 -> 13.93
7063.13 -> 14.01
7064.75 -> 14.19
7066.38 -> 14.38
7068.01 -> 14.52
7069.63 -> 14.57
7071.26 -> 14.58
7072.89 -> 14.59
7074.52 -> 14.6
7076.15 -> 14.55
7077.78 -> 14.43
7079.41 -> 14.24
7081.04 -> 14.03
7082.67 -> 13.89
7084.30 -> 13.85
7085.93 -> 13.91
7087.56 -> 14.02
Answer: -0.03 mag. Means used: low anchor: 14.9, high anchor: 14.3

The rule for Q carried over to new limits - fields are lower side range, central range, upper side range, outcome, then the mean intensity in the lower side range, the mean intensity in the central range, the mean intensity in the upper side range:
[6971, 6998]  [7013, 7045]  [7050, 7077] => -0.02 mag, 15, 15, 14.4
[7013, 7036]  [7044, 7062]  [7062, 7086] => 0.00 mag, 15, 14.6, 14.3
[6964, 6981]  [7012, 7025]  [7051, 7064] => -0.03 mag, 15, 15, 14.3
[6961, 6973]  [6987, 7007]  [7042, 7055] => 0.00 mag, 15.1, 15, 14.8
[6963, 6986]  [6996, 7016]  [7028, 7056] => 0.00 mag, 15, 14.9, 14.9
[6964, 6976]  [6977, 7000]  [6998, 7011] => 0.00 mag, 15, 15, 14.9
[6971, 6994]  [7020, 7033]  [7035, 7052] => -0.01 mag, 15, 15.1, 14.9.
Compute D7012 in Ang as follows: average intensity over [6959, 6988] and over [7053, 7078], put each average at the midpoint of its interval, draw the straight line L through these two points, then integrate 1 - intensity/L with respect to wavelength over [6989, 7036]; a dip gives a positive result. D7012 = -0.6 Ang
